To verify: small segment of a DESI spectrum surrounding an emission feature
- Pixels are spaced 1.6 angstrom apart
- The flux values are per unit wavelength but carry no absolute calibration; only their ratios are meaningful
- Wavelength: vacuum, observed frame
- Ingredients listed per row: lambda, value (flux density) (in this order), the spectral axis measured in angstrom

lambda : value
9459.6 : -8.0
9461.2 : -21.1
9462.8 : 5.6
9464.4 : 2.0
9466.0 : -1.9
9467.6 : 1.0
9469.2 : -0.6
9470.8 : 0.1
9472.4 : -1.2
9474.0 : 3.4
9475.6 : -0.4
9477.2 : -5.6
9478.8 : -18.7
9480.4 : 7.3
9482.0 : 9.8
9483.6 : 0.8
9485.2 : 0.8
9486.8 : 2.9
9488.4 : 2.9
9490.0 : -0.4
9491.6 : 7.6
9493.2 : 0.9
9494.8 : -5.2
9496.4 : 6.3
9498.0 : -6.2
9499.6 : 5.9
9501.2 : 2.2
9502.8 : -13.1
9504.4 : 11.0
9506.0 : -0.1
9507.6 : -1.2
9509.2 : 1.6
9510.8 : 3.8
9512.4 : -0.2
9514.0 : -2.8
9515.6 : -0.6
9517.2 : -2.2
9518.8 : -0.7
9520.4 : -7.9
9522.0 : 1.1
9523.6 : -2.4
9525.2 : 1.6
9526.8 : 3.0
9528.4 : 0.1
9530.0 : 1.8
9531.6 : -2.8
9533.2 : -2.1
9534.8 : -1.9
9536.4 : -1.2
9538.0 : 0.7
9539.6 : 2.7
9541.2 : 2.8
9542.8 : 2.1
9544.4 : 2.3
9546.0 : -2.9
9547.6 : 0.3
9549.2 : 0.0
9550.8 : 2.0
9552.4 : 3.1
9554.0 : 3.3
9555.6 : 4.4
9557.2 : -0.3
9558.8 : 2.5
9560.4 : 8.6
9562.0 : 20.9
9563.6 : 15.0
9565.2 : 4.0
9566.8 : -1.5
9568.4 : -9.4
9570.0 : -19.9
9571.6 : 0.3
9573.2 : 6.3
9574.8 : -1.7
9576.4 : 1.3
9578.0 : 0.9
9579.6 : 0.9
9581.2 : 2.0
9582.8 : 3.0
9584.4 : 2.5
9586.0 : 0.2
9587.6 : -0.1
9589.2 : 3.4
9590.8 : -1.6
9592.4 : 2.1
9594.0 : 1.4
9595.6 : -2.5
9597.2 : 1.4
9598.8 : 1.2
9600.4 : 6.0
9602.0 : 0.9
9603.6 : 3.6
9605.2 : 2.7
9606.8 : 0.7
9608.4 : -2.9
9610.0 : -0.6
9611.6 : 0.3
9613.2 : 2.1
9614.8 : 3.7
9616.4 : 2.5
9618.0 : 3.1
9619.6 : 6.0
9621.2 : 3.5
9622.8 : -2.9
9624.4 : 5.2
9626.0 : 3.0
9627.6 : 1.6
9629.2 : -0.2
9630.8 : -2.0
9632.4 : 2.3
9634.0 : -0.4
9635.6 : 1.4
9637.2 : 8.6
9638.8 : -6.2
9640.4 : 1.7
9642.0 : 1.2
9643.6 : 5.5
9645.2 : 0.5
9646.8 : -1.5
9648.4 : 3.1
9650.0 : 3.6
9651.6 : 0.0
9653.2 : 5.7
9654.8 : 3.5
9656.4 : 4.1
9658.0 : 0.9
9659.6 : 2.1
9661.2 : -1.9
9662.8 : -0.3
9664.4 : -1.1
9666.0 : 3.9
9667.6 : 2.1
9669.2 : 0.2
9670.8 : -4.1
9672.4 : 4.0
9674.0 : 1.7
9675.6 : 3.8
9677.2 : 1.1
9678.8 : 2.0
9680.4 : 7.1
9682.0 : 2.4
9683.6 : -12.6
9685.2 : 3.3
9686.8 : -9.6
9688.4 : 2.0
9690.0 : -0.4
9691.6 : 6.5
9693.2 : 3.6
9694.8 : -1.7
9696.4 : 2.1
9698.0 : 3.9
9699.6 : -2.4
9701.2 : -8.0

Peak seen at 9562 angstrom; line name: H-beta 4861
